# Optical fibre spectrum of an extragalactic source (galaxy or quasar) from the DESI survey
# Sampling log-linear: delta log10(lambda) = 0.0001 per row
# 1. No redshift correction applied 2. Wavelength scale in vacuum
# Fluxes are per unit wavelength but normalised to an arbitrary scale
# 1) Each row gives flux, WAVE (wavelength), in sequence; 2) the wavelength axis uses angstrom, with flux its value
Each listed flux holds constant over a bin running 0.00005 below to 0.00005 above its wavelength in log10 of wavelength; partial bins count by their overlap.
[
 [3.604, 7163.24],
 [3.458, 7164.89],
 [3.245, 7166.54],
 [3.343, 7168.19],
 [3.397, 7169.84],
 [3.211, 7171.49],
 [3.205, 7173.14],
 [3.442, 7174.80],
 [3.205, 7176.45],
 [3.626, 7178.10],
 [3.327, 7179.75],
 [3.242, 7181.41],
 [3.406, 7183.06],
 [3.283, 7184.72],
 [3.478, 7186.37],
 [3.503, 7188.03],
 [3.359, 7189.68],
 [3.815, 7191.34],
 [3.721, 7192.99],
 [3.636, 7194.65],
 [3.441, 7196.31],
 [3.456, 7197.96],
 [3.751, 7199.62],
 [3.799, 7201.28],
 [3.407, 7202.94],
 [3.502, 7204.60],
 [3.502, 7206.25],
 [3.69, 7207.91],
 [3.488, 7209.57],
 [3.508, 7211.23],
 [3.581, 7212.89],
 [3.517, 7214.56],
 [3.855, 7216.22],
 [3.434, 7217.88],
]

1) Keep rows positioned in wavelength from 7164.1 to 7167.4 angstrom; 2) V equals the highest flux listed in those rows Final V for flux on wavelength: 3.458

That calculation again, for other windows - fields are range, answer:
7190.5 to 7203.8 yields 3.815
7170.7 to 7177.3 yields 3.442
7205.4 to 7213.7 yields 3.69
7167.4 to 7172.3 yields 3.397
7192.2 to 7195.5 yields 3.721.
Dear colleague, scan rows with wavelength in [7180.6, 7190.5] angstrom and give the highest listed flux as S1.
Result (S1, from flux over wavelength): 3.503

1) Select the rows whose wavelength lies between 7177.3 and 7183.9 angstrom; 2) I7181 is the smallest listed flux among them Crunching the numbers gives 3.242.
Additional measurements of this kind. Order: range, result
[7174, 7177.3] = 3.205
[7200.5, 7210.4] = 3.407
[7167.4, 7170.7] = 3.343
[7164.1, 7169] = 3.245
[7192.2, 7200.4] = 3.441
